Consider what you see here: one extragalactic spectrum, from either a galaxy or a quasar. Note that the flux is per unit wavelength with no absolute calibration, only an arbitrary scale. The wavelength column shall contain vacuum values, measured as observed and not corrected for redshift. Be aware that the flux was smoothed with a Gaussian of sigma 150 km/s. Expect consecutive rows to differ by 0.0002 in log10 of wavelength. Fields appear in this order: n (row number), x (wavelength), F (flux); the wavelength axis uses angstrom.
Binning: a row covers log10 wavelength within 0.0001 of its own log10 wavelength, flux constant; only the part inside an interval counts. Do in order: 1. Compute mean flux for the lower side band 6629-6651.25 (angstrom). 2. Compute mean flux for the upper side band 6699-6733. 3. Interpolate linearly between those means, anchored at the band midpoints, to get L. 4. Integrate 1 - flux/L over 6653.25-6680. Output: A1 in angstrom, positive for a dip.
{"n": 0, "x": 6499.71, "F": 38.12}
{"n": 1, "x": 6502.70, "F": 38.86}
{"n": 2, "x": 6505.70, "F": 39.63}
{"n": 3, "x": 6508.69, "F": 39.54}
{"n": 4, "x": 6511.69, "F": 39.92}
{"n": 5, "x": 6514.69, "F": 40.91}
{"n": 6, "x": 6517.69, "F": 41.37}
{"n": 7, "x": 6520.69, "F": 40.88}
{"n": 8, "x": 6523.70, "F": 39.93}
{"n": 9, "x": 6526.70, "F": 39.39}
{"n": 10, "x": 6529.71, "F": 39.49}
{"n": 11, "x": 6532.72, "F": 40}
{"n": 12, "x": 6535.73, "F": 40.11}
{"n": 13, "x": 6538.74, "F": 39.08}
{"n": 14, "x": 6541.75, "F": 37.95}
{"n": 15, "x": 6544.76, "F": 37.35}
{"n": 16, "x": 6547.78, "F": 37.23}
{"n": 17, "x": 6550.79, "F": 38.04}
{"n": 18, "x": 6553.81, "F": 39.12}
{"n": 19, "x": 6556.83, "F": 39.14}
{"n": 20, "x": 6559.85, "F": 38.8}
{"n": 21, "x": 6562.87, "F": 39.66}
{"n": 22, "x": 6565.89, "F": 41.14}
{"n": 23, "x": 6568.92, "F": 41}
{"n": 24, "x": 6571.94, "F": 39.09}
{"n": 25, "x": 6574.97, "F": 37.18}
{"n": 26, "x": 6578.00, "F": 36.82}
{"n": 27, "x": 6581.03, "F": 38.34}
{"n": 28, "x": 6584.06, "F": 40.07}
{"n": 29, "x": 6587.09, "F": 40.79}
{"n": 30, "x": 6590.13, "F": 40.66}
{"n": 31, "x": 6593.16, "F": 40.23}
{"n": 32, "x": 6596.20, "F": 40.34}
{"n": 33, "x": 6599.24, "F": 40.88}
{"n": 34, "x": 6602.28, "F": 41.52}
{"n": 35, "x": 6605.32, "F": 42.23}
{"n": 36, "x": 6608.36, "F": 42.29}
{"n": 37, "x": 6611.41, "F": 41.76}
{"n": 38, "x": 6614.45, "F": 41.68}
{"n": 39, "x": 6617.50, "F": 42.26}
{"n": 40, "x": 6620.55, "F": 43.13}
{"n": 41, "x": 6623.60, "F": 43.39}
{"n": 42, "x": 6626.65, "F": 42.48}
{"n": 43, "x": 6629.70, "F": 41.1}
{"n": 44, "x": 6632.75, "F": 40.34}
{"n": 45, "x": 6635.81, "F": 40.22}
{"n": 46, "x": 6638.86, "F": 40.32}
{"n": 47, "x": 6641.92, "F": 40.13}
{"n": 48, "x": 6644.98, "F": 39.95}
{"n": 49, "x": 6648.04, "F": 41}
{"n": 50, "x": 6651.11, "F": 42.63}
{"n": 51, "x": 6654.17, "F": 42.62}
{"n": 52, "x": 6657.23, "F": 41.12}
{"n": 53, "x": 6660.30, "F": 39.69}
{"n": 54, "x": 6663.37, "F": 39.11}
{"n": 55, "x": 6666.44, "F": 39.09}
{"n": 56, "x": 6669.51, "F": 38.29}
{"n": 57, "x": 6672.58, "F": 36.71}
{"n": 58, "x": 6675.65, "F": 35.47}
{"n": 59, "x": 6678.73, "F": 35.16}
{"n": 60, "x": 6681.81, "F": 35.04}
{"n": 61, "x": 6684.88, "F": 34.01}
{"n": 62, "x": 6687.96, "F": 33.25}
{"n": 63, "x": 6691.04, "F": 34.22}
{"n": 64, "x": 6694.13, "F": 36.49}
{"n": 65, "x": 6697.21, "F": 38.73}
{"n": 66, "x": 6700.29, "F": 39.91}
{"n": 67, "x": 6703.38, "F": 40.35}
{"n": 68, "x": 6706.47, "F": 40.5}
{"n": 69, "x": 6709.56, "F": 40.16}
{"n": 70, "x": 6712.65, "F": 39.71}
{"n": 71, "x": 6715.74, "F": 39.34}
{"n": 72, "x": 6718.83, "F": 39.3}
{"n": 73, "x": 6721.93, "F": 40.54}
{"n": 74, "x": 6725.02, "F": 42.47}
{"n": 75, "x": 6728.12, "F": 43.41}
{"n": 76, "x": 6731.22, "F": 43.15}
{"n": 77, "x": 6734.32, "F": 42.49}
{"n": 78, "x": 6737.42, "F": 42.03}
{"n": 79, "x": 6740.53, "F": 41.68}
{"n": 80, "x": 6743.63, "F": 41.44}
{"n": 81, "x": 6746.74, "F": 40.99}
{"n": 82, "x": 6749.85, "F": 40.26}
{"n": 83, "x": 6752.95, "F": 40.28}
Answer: 1.4 angstrom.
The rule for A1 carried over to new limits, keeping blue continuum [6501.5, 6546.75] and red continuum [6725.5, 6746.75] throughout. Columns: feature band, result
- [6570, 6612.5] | 0.3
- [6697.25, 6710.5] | 0.6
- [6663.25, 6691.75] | 3.8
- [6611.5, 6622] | -0.4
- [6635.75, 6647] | 0.2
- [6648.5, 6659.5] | -0.2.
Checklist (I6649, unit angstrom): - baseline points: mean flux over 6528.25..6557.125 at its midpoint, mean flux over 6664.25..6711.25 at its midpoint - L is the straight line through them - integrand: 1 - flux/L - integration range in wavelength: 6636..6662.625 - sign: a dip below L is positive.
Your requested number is -2.29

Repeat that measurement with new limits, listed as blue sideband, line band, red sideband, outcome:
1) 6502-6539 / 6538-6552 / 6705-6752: 0.8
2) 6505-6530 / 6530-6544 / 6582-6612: 0.4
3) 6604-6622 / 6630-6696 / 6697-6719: 4.2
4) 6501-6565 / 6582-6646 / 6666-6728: -4.1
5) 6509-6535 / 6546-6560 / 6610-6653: 0.7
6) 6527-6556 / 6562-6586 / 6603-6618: 0.6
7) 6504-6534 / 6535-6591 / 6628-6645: 1.7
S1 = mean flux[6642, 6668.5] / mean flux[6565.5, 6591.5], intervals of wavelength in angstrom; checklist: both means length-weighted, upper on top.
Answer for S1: 1.03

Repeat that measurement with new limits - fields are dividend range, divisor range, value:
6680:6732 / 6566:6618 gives 0.96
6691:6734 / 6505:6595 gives 1.02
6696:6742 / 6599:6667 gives 0.99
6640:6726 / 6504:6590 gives 0.98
